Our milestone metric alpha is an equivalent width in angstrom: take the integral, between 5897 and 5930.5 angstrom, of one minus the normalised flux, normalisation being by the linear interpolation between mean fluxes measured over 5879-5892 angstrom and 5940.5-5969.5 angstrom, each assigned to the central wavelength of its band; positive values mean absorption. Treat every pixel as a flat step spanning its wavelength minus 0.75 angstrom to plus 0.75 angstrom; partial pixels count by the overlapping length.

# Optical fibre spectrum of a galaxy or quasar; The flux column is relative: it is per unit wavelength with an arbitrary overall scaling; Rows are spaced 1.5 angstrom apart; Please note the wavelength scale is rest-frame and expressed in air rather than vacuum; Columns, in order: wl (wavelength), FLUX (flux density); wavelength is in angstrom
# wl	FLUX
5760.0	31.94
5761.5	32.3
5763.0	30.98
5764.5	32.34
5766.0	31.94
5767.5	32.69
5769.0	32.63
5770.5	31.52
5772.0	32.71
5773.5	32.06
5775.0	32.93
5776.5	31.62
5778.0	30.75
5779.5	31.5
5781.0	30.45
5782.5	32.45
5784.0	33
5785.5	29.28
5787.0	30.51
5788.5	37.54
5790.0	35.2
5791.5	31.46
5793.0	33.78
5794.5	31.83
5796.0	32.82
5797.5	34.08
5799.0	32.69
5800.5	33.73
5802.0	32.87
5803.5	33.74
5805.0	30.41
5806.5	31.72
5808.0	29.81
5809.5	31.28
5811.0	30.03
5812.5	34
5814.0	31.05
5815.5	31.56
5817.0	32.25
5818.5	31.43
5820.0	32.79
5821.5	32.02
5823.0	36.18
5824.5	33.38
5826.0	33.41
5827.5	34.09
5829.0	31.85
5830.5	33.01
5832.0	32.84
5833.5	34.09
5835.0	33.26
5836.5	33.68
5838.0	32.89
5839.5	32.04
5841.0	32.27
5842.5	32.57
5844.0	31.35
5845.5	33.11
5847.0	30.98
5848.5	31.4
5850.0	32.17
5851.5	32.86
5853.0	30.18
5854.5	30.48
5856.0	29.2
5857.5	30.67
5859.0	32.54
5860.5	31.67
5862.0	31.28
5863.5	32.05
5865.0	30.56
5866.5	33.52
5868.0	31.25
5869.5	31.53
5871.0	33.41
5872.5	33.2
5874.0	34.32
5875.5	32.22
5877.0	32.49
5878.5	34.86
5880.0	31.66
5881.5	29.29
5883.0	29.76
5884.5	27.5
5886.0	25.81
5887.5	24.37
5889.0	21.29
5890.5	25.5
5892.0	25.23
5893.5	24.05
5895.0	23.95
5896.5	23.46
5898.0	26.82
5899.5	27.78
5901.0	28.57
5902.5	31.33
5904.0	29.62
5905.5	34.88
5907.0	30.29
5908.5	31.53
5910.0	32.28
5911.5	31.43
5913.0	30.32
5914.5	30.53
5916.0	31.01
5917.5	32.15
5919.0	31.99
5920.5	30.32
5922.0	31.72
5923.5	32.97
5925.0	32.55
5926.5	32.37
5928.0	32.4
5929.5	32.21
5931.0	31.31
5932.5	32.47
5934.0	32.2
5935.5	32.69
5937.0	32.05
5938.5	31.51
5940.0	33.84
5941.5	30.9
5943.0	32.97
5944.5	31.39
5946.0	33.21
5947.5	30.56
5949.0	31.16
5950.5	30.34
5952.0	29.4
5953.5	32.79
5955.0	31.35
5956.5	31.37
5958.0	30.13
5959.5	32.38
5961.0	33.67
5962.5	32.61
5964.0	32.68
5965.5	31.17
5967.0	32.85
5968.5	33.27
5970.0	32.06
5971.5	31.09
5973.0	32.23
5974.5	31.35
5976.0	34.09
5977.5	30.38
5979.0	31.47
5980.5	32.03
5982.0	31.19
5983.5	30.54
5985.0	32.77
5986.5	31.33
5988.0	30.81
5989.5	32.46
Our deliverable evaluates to -2.48 angstrom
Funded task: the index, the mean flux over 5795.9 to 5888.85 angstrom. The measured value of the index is 31.9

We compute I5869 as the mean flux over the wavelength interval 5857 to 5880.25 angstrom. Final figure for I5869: 32.4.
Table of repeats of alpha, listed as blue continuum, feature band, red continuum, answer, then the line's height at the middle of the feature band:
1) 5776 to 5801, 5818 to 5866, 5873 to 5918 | -2.2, 30.8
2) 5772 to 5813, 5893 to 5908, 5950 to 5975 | 1.8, 32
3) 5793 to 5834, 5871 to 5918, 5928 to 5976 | 4.2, 32.2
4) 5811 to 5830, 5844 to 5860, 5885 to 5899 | -1.2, 29.2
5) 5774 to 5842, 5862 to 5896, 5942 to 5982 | 2.9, 32.2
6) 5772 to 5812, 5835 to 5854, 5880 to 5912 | -1.3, 30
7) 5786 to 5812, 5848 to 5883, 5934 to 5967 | 0.5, 32.2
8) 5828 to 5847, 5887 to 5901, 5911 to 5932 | 3.1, 32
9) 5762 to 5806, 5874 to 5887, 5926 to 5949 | 0.7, 32.2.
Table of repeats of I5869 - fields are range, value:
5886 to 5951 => 30.2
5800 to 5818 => 31.8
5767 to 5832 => 32.4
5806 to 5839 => 32.6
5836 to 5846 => 32.5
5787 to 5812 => 32.6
